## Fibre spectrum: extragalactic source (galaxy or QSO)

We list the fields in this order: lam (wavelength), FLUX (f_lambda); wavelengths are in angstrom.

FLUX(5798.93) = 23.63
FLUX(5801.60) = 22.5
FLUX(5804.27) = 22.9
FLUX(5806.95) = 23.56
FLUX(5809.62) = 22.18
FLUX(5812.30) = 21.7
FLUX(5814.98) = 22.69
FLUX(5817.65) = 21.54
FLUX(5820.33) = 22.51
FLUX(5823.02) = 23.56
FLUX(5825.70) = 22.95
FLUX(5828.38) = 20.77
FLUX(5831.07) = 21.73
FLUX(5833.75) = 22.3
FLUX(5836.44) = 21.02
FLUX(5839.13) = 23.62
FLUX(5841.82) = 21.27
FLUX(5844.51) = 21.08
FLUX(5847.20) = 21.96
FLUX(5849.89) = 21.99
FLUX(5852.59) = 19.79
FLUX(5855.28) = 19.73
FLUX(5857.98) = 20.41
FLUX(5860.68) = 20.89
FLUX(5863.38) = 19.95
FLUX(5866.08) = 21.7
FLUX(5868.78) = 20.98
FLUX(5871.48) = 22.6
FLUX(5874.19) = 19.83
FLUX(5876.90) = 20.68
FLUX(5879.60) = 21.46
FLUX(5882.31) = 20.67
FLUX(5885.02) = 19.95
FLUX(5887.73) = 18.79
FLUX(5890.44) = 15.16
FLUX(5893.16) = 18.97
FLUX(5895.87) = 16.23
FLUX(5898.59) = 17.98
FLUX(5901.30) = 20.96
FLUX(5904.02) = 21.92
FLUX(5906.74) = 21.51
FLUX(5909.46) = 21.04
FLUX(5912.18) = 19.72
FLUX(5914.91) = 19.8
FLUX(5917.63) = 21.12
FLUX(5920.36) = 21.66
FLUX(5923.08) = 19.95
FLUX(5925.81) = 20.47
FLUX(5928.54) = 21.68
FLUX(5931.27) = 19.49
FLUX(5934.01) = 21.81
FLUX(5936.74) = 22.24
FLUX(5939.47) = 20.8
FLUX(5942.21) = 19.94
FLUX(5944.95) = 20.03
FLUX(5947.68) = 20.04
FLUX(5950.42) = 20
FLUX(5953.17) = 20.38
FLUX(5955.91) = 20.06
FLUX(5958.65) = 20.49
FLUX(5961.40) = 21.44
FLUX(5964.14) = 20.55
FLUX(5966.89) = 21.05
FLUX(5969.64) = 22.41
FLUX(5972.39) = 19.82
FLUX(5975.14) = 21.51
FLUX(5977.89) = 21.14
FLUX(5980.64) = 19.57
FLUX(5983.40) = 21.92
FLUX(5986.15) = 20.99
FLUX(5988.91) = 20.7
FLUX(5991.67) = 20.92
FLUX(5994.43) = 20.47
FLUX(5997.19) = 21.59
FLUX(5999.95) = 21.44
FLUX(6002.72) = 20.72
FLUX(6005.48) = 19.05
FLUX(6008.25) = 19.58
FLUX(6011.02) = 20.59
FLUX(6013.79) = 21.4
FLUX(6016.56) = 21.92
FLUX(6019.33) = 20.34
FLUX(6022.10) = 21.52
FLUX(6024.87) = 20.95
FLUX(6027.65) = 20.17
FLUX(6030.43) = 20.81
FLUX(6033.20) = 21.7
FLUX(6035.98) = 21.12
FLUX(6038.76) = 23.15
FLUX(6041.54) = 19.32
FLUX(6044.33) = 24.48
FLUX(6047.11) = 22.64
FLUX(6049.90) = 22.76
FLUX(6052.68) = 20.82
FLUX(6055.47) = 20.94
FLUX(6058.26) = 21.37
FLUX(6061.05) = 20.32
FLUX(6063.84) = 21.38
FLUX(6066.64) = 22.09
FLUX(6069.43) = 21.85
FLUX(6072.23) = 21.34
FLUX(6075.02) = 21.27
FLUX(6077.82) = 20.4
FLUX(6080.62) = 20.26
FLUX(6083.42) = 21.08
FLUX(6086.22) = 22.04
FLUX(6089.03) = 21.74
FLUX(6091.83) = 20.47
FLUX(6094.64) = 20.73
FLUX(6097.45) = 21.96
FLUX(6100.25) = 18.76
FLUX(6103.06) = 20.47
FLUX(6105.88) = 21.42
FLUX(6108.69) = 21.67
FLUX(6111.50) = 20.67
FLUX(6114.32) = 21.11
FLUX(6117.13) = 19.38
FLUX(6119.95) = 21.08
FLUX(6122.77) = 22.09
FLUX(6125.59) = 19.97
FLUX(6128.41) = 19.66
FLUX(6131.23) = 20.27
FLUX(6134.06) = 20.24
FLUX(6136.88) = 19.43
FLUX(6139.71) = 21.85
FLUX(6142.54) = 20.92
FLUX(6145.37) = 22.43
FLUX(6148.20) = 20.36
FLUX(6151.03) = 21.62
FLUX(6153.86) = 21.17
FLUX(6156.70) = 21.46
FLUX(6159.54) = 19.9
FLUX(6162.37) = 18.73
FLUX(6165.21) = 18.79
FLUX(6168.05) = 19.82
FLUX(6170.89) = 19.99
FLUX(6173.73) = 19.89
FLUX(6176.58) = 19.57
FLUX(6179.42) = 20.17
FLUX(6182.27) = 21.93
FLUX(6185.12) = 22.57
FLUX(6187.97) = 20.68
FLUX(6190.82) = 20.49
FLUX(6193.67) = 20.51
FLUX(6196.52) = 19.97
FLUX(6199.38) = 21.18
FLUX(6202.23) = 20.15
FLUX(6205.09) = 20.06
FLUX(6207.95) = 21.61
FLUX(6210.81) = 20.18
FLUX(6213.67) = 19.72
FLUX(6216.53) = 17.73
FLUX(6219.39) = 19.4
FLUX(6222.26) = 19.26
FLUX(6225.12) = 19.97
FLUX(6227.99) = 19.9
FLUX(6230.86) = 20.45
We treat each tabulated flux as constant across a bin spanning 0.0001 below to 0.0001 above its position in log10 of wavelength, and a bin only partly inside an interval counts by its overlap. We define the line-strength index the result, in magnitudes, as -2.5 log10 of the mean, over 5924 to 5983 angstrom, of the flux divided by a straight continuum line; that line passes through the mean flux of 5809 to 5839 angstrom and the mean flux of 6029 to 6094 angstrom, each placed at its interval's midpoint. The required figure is 0.05 mag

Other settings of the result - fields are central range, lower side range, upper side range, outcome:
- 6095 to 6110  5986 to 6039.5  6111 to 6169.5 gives -0.011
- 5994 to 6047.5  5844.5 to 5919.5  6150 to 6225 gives -0.047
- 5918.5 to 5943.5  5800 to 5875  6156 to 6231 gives 0.021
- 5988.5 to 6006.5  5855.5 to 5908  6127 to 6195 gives -0.027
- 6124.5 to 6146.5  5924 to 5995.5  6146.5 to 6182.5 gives -0.015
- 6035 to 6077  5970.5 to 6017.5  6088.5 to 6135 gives -0.047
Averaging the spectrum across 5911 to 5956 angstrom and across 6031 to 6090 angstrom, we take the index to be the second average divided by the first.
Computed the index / 1.05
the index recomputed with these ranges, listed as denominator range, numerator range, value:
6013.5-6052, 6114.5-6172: 0.95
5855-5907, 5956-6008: 1.04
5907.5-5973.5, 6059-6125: 1.02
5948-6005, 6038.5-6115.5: 1.02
